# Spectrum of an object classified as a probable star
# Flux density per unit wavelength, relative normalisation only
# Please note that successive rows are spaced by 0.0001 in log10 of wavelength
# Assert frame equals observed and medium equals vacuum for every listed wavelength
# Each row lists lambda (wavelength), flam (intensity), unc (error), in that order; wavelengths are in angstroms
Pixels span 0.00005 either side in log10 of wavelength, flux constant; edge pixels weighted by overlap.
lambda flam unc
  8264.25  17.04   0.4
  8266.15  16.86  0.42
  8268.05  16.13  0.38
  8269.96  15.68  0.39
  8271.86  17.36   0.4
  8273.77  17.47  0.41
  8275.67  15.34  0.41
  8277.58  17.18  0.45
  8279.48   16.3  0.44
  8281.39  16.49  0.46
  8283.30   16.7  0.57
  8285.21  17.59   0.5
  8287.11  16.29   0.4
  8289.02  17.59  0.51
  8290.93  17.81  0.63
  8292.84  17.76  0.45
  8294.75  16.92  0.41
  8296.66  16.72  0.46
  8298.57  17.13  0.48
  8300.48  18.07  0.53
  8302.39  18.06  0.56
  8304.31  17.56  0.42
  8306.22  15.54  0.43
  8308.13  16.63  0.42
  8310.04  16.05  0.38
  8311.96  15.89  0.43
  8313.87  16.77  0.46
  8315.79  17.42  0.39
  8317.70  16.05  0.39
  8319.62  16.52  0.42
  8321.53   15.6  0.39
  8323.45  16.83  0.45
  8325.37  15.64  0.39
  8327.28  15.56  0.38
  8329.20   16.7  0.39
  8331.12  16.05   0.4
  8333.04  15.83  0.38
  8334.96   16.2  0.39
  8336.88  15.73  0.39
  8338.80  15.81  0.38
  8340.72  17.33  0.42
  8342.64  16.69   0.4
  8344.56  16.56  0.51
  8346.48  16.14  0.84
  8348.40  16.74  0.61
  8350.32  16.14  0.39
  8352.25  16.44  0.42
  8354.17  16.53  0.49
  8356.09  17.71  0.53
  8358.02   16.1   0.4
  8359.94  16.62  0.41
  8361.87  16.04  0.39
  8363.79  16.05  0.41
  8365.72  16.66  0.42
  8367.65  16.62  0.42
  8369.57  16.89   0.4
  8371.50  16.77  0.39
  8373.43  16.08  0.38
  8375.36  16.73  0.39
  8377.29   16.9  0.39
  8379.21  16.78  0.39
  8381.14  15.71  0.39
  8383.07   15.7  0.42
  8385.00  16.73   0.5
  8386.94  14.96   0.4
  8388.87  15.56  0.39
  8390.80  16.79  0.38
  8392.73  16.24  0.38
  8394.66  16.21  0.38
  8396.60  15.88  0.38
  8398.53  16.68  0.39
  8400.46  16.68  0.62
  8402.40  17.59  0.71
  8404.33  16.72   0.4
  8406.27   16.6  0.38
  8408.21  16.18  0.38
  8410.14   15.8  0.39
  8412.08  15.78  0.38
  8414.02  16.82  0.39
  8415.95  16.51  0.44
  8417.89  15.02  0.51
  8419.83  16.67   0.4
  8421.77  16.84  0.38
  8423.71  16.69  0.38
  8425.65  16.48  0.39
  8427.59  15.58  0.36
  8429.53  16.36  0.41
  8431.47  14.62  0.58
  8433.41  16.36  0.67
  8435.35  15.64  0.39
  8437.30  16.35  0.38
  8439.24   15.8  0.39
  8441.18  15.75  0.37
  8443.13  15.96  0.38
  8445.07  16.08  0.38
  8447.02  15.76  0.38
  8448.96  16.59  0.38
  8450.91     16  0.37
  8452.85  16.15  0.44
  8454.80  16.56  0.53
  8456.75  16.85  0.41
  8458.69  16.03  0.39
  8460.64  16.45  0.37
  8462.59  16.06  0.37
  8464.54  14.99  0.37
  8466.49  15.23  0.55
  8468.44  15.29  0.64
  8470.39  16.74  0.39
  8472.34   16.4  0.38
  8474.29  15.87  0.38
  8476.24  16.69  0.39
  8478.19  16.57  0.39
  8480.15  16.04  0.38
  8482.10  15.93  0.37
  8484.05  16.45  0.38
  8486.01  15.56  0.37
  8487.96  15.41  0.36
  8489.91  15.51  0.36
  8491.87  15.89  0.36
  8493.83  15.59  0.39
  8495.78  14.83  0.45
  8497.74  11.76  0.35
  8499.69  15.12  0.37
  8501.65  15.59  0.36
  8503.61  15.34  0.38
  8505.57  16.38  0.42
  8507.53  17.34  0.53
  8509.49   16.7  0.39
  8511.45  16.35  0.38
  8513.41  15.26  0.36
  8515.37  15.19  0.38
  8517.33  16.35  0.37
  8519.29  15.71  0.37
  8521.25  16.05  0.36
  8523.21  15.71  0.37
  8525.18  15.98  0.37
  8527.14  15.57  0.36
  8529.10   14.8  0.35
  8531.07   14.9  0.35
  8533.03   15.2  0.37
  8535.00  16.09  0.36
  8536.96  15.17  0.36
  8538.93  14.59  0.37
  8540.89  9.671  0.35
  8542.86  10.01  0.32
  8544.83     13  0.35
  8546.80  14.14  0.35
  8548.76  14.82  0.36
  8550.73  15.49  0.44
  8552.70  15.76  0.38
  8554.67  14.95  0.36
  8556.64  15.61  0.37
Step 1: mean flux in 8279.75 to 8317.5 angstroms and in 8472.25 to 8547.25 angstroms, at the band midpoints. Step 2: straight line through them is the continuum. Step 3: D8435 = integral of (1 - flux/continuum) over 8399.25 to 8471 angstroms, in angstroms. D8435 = -1.4 angstroms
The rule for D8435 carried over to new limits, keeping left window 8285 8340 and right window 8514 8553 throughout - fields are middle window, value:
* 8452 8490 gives -2.0 angstroms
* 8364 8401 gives -0.7 angstroms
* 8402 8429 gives -1.1 angstroms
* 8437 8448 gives -0.3 angstroms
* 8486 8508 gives -0.4 angstroms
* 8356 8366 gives -0.1 angstroms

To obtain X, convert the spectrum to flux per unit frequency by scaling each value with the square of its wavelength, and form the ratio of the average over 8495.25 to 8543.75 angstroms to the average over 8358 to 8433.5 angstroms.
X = 0.9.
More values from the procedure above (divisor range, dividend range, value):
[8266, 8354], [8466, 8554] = 0.97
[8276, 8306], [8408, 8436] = 0.97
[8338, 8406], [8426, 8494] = 0.99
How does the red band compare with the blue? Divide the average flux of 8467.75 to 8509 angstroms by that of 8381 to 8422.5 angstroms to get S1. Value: 0.97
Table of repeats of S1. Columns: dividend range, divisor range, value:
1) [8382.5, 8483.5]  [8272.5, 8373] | 0.97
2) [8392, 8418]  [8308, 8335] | 1.01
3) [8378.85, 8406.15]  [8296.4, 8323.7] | 0.97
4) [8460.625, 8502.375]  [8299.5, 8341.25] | 0.95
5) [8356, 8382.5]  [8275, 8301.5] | 0.97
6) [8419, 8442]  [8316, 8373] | 0.98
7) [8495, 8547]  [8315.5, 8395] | 0.91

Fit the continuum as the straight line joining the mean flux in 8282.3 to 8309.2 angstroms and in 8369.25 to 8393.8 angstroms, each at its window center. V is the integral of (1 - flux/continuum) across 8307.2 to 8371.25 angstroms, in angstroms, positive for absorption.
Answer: 1.26 angstroms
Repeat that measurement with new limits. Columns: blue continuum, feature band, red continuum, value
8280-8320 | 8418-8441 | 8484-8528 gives 0.05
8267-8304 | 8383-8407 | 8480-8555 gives -0.37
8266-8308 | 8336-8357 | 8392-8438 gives 0.11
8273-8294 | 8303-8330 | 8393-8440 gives 0.67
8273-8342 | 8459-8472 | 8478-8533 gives -0.01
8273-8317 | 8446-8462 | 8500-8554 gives -0.65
